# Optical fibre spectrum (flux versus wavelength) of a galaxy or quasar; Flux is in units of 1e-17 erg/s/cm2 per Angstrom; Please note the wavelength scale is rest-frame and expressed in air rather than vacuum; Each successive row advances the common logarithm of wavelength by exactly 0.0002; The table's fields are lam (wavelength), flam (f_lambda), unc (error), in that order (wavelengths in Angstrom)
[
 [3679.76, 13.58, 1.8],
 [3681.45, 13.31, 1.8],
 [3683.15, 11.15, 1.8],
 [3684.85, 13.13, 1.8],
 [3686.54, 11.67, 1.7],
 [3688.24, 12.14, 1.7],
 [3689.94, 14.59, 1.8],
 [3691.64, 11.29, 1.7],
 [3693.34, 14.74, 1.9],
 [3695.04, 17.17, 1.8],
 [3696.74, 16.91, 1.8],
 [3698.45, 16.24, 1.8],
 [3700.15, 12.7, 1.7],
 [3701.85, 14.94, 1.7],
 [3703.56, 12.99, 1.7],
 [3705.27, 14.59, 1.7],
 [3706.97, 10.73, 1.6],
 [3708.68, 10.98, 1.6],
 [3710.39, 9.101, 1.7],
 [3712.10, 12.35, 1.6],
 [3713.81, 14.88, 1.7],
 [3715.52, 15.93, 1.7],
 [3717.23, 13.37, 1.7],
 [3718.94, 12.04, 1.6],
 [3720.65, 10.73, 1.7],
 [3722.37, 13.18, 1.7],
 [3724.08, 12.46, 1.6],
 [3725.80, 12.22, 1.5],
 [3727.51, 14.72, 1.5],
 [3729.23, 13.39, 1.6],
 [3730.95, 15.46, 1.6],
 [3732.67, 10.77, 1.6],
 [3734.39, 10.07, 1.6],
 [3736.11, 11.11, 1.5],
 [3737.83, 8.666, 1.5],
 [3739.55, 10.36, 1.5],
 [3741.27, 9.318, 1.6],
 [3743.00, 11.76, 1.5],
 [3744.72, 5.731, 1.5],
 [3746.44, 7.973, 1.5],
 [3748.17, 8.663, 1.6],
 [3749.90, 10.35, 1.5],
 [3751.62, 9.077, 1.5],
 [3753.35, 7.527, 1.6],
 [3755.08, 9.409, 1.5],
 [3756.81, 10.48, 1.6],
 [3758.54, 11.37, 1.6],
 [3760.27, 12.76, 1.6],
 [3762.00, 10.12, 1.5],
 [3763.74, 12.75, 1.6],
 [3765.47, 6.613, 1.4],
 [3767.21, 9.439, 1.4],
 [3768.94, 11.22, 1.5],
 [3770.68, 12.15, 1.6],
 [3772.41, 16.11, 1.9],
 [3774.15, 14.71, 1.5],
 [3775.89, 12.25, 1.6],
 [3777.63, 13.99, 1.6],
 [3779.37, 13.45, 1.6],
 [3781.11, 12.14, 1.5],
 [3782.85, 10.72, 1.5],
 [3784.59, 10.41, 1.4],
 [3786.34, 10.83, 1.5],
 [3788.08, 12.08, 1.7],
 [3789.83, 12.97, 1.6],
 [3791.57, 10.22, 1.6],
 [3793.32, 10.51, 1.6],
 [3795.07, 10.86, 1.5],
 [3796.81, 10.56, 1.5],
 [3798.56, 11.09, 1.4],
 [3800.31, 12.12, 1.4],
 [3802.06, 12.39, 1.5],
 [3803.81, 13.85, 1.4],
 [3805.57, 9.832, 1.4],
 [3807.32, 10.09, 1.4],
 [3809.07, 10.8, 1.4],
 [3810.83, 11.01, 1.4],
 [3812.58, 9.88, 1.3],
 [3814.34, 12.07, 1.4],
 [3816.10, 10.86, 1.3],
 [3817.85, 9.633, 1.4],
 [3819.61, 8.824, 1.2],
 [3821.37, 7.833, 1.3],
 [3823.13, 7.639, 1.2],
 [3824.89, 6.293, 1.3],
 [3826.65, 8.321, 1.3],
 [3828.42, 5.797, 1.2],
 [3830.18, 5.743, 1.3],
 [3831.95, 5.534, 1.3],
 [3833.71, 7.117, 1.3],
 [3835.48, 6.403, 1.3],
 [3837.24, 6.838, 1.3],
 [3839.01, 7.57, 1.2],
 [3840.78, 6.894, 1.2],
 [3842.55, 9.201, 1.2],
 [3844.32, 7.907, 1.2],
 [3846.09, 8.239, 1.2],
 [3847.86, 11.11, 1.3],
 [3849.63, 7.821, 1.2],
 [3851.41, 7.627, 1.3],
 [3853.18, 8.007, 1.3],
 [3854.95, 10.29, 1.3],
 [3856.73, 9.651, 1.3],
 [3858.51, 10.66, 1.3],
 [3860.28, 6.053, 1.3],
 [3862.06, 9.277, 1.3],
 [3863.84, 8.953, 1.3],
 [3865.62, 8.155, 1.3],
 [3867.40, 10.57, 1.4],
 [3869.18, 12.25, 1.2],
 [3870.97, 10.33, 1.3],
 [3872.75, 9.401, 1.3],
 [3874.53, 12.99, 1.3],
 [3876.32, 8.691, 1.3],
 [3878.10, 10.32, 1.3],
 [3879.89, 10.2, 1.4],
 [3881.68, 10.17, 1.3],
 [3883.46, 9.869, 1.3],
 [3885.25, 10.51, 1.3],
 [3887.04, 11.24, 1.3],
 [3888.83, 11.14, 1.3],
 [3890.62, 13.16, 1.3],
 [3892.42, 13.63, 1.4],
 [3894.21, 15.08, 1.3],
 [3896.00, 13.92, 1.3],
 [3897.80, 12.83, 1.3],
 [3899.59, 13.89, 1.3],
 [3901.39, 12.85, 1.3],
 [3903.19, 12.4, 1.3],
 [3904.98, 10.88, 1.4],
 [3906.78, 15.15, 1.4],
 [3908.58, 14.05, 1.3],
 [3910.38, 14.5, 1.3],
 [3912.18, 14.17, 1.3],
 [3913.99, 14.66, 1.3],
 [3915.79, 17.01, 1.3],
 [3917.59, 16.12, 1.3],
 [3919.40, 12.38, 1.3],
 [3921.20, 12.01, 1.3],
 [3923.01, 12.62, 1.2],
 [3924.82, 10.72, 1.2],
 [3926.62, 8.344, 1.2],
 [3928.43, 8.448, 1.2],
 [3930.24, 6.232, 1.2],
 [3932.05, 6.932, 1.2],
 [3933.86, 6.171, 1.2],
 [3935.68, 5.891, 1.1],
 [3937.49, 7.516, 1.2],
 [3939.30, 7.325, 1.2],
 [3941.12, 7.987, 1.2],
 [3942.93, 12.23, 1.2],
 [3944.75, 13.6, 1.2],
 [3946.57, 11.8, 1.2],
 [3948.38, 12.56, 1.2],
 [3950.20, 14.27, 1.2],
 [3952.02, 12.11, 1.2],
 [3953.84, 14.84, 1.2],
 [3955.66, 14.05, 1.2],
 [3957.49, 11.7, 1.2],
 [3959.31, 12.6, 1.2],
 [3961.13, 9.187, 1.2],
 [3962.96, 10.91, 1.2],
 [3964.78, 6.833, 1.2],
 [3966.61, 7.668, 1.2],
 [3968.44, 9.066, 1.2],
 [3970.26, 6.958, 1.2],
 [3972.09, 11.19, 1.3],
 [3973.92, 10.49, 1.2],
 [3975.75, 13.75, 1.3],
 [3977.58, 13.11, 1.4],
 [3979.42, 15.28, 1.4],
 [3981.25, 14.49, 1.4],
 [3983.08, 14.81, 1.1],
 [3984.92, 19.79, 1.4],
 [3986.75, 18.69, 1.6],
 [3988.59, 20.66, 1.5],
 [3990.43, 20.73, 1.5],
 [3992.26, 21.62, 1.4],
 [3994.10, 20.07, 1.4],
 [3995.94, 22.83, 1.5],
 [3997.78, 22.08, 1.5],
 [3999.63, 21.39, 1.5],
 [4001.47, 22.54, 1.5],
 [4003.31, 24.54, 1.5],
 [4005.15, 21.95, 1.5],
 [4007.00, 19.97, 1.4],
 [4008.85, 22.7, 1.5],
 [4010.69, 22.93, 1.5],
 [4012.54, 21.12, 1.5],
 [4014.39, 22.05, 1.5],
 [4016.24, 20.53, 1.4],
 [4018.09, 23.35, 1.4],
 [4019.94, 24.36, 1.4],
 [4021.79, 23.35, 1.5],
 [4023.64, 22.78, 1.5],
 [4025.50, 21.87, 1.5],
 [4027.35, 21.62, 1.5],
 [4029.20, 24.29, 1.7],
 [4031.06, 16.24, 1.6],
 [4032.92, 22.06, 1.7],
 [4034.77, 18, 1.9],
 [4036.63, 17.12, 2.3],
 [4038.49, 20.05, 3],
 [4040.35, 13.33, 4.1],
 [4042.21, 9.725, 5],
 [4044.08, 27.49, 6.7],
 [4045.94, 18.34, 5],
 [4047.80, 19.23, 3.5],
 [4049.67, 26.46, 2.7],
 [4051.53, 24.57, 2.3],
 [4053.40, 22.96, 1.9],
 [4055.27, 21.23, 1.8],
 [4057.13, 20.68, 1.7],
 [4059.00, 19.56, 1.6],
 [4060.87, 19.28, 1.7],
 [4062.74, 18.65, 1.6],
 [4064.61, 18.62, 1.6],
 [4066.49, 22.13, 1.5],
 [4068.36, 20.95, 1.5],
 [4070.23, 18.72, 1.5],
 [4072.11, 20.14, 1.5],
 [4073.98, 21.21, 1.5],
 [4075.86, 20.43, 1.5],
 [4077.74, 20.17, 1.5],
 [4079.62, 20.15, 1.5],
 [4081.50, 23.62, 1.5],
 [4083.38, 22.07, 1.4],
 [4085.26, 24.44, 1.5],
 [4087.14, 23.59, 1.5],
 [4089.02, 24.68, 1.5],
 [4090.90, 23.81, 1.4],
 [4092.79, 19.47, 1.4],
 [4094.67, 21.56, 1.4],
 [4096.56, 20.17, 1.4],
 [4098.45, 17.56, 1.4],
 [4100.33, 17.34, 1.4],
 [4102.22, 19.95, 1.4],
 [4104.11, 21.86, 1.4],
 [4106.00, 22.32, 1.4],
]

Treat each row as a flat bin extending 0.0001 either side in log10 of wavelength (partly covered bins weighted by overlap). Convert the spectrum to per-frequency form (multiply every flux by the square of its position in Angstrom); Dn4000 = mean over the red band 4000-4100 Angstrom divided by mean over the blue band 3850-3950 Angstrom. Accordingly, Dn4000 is 2.1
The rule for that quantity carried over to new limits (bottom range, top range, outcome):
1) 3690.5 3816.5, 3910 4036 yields 1.49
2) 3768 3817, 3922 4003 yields 1.22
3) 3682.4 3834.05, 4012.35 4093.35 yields 2.17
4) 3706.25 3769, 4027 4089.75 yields 2.21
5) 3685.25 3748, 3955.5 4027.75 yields 1.65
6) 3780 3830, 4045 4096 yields 2.38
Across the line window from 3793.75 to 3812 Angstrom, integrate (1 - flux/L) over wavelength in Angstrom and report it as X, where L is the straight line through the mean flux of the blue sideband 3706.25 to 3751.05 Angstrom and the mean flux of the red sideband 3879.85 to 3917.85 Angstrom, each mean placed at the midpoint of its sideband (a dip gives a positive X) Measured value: 1.36 Angstrom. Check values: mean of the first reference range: 11.4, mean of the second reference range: 13.1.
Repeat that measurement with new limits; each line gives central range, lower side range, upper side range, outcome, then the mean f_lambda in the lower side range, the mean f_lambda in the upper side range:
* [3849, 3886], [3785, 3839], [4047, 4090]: 7.7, 9.57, 21.5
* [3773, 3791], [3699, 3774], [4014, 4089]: 0.6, 11.5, 20.9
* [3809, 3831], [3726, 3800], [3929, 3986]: 4.6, 11.1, 11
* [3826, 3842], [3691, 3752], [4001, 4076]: 9.0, 12.2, 20.9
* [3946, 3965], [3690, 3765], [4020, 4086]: 6.3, 11.9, 20.7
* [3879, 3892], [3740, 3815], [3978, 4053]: 3.7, 11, 20.6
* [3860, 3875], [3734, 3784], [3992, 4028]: 5.6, 10.7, 22.2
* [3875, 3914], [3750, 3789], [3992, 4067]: 8.9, 11.3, 21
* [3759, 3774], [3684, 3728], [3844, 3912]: 1.1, 13.3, 11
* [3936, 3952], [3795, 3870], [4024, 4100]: 4.3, 9.08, 20.6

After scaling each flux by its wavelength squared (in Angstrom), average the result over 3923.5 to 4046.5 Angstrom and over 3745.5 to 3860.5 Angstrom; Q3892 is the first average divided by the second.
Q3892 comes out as 1.77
